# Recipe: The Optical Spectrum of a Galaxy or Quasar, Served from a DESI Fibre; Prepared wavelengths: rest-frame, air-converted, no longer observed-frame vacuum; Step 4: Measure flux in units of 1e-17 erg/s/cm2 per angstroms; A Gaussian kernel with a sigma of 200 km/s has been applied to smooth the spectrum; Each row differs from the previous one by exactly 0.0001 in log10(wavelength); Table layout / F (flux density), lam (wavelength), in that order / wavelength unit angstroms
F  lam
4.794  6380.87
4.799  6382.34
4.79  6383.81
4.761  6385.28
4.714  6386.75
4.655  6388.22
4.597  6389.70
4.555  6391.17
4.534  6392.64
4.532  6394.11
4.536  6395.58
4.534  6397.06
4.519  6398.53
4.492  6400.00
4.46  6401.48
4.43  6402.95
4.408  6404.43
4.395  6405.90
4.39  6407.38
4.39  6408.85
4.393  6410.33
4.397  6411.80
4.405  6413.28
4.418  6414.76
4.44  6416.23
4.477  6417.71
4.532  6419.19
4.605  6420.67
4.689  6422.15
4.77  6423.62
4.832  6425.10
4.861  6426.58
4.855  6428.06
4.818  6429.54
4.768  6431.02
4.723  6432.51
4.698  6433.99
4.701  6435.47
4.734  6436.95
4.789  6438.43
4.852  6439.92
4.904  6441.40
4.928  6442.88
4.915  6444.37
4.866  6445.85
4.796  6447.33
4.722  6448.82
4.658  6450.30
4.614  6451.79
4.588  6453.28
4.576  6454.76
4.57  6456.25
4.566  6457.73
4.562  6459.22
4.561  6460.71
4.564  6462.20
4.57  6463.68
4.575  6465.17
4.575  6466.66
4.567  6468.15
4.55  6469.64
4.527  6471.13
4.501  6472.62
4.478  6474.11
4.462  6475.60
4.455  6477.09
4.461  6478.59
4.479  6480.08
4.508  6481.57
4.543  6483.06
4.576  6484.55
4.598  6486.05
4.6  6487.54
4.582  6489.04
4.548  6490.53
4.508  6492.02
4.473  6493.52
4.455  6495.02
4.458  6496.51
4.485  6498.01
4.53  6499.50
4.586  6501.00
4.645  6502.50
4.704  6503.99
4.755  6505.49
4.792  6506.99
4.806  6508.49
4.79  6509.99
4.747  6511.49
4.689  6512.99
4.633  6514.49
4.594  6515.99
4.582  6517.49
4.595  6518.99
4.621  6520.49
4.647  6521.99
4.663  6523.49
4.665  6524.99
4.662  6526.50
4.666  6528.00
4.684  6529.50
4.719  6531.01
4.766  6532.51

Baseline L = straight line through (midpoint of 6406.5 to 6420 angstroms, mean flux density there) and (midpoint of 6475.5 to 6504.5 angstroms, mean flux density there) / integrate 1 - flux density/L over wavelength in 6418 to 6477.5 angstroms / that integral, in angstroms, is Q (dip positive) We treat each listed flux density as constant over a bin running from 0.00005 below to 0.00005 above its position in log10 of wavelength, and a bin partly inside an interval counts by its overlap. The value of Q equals -2.6 angstroms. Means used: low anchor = 4.43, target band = 4.67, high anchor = 4.53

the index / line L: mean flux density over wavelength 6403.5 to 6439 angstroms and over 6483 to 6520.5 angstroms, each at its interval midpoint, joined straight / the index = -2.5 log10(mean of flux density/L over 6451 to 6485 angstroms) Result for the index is 0.016 mag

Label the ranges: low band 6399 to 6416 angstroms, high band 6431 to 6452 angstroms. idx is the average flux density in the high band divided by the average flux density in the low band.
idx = 1.08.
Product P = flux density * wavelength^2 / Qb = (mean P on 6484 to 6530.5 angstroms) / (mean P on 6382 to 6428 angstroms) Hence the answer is 1.0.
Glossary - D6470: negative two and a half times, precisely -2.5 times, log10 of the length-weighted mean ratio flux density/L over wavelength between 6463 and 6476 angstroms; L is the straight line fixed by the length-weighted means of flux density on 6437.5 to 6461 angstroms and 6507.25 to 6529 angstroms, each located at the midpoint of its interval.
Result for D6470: 0.04 mag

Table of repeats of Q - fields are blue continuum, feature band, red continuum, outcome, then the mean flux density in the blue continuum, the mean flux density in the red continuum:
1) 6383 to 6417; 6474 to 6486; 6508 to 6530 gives 0.3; 4.51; 4.67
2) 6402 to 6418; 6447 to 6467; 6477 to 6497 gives -0.6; 4.41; 4.52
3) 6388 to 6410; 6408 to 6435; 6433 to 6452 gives 0.2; 4.49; 4.79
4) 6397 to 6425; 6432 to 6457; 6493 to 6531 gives -1.1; 4.49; 4.64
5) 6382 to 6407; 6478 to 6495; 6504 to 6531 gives 0.4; 4.56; 4.68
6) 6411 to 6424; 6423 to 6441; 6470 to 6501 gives -1.1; 4.52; 4.51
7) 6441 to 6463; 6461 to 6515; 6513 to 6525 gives 0.9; 4.69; 4.63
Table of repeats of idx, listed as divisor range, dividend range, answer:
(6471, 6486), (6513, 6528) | 1.03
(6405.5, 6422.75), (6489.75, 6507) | 1.02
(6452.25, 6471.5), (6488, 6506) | 1.00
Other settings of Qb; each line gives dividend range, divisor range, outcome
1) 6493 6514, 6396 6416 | 1.08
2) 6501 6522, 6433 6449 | 0.99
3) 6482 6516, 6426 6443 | 0.98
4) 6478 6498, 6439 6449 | 0.94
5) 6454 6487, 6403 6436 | 1.01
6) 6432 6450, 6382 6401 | 1.06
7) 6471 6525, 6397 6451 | 1.01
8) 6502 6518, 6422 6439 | 1.01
